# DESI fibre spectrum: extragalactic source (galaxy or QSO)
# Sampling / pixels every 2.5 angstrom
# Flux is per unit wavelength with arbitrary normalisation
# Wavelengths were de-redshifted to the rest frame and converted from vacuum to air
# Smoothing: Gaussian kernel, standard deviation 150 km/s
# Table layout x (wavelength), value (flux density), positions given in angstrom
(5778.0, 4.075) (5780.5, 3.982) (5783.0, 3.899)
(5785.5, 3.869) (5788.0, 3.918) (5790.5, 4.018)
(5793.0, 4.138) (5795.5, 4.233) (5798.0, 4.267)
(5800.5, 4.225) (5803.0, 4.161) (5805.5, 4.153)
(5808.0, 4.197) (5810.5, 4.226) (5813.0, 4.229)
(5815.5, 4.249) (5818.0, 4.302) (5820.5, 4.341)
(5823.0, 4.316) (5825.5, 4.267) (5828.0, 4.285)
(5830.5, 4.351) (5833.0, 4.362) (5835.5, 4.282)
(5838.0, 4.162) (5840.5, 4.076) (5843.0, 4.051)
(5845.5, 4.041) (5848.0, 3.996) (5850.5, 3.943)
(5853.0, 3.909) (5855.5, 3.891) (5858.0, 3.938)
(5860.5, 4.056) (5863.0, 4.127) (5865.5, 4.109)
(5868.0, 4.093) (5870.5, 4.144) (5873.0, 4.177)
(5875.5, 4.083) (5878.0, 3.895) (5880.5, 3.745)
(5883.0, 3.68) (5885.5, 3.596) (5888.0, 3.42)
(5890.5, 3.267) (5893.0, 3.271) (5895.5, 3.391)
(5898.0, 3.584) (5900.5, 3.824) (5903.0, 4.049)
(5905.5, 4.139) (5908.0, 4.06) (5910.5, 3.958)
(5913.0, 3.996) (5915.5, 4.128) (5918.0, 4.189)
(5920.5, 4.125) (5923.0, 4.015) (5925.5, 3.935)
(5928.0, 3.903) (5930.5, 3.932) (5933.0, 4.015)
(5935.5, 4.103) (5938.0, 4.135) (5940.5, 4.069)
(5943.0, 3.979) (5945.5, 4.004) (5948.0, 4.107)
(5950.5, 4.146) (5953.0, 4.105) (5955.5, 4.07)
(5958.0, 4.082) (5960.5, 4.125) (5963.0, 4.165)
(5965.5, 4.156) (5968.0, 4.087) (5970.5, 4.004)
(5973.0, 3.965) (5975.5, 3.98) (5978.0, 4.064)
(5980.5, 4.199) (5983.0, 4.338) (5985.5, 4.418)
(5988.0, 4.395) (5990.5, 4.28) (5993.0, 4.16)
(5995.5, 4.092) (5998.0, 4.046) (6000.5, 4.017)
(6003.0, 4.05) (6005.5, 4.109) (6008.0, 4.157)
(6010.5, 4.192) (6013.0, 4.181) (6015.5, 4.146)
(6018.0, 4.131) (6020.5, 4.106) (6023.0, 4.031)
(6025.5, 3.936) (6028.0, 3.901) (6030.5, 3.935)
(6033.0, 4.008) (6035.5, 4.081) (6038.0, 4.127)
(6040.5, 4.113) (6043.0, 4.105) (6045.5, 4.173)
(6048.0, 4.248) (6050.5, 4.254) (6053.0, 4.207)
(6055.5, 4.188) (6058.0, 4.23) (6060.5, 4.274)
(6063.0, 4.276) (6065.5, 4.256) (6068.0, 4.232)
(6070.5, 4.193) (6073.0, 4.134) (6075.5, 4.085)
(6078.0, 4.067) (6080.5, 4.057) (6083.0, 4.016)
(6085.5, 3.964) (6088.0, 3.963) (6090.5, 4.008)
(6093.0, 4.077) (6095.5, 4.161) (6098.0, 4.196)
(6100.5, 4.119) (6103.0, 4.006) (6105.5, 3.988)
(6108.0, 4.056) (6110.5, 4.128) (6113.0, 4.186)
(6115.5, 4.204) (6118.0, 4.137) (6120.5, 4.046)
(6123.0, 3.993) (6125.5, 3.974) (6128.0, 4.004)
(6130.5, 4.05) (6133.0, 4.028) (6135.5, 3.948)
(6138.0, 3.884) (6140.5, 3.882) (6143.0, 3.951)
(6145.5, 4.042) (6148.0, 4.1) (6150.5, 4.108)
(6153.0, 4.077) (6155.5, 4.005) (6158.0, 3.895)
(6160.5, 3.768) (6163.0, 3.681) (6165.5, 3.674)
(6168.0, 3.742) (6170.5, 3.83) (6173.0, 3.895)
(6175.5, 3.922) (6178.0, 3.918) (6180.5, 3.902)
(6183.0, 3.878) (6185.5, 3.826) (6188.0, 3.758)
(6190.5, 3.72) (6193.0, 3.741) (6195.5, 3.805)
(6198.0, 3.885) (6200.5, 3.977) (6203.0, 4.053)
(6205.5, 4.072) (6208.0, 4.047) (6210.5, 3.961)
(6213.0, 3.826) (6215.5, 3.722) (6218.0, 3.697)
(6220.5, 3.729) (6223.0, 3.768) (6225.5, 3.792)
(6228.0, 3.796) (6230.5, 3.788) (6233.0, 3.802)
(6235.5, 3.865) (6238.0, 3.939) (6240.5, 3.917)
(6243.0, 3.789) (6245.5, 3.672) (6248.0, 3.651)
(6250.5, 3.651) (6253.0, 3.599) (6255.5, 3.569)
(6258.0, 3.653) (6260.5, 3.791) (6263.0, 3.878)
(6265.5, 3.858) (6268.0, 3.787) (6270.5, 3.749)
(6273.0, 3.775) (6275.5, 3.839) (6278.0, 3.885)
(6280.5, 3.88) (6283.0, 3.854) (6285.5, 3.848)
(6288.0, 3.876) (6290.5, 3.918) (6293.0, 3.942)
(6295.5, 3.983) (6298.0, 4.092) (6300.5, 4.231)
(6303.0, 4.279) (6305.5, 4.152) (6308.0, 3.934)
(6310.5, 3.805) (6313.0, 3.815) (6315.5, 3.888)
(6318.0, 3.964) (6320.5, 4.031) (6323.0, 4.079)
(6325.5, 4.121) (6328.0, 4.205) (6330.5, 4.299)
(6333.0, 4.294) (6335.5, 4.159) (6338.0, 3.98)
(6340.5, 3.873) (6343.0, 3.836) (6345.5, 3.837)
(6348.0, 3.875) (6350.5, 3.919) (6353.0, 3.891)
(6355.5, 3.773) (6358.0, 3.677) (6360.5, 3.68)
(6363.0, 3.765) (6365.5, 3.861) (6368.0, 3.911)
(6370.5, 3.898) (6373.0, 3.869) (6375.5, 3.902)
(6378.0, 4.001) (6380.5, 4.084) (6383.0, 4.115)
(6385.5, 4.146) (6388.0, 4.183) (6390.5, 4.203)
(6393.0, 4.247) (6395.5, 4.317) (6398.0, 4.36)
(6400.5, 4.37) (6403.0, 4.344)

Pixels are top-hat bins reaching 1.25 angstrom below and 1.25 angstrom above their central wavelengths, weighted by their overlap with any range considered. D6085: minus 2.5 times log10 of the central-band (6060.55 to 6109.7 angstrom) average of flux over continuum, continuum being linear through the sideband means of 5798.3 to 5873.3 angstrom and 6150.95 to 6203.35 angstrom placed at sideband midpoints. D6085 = -0.04 mag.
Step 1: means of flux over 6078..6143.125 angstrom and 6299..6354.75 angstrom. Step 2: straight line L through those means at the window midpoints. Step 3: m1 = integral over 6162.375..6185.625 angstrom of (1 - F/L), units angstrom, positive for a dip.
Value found 1.2 angstrom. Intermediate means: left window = 4.04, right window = 4.02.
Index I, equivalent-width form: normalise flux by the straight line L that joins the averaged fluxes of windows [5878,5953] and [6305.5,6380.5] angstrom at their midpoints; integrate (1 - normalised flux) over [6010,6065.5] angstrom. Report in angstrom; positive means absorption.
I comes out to -3.2 angstrom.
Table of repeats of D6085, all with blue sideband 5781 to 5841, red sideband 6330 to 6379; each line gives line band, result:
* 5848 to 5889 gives 0.06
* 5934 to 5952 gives 0.01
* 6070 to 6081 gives -0.01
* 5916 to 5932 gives 0.03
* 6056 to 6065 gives -0.05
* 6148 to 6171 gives 0.04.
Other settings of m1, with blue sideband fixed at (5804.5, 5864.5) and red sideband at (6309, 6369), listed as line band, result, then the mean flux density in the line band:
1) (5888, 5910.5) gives 2.35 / 3.7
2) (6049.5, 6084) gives -1.03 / 4.18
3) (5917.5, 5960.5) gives 0.60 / 4.05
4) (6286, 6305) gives -0.41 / 4.04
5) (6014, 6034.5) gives 0.24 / 4.03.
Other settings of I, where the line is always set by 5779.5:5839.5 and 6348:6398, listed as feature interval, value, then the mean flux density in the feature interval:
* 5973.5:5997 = -0.5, 4.2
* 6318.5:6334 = -0.6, 4.16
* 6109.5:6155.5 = 0.3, 4.04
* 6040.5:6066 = -0.7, 4.21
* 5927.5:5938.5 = 0.3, 4.02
